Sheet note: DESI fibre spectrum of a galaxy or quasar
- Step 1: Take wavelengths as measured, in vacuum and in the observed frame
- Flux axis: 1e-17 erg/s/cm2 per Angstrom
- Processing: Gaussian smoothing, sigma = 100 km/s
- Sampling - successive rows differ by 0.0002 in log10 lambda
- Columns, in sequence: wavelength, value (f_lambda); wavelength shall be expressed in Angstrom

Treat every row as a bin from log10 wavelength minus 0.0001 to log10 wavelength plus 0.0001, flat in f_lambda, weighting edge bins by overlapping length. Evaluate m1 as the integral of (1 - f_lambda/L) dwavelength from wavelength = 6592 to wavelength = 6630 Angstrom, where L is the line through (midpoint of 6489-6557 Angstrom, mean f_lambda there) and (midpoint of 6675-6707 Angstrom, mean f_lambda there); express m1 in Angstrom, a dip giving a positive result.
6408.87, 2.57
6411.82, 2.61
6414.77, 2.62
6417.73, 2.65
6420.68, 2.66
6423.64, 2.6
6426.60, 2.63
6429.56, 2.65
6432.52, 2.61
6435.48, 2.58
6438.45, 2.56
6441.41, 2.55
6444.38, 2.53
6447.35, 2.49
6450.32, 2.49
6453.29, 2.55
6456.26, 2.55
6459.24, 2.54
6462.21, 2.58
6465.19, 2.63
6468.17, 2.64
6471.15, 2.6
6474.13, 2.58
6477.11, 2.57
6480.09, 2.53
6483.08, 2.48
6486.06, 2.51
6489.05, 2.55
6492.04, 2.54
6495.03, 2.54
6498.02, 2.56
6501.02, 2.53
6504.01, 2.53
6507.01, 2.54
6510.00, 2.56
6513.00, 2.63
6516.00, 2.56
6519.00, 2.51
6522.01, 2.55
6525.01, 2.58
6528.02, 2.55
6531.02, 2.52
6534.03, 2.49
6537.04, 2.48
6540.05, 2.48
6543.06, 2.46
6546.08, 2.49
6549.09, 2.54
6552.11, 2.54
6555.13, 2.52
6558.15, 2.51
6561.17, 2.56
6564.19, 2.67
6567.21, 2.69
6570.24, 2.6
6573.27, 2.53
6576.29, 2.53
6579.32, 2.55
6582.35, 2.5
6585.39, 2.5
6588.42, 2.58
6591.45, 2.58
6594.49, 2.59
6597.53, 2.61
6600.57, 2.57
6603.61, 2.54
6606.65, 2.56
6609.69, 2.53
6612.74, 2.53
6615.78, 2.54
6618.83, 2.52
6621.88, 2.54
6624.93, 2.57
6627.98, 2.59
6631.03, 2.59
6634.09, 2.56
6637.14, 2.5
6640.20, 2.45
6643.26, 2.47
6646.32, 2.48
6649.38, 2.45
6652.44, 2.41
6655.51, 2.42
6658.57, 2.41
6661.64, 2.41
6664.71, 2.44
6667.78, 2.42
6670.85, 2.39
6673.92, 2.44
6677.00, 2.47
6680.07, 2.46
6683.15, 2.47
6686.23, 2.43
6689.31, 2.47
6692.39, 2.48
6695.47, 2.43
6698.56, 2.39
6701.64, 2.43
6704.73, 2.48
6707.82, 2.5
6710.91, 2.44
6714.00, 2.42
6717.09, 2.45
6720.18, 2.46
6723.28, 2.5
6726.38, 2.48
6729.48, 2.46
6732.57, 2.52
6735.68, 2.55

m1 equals -1.0 Angstrom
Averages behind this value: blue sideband 2.53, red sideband 2.45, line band 2.56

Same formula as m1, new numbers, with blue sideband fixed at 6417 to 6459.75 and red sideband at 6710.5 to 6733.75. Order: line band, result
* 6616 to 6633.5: -0.39 Angstrom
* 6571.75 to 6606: -0.47 Angstrom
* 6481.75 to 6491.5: 0.15 Angstrom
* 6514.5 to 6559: 0.34 Angstrom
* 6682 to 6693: 0.09 Angstrom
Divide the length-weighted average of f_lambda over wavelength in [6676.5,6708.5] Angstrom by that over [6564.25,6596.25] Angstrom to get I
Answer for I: 0.95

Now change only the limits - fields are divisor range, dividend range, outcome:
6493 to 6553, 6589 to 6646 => 1.01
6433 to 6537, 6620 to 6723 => 0.97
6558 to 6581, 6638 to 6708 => 0.95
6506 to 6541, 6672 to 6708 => 0.97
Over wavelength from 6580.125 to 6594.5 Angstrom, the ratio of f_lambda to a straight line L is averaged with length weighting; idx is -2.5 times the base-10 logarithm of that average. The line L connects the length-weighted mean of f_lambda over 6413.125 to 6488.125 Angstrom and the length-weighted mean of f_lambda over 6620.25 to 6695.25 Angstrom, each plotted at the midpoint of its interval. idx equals -0.02 mag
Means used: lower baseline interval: 2.58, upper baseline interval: 2.47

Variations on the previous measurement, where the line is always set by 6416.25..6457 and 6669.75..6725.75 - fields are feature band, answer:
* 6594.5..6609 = -0.031 mag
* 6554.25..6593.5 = -0.022 mag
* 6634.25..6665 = 0.011 mag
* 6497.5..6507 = 0.005 mag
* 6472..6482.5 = 0.002 mag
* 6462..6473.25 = -0.021 mag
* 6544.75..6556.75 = 0.000 mag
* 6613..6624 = -0.020 mag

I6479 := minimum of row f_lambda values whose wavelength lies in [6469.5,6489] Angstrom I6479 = 2.48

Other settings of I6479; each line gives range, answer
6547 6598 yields 2.5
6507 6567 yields 2.46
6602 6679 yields 2.39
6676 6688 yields 2.43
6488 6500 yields 2.54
